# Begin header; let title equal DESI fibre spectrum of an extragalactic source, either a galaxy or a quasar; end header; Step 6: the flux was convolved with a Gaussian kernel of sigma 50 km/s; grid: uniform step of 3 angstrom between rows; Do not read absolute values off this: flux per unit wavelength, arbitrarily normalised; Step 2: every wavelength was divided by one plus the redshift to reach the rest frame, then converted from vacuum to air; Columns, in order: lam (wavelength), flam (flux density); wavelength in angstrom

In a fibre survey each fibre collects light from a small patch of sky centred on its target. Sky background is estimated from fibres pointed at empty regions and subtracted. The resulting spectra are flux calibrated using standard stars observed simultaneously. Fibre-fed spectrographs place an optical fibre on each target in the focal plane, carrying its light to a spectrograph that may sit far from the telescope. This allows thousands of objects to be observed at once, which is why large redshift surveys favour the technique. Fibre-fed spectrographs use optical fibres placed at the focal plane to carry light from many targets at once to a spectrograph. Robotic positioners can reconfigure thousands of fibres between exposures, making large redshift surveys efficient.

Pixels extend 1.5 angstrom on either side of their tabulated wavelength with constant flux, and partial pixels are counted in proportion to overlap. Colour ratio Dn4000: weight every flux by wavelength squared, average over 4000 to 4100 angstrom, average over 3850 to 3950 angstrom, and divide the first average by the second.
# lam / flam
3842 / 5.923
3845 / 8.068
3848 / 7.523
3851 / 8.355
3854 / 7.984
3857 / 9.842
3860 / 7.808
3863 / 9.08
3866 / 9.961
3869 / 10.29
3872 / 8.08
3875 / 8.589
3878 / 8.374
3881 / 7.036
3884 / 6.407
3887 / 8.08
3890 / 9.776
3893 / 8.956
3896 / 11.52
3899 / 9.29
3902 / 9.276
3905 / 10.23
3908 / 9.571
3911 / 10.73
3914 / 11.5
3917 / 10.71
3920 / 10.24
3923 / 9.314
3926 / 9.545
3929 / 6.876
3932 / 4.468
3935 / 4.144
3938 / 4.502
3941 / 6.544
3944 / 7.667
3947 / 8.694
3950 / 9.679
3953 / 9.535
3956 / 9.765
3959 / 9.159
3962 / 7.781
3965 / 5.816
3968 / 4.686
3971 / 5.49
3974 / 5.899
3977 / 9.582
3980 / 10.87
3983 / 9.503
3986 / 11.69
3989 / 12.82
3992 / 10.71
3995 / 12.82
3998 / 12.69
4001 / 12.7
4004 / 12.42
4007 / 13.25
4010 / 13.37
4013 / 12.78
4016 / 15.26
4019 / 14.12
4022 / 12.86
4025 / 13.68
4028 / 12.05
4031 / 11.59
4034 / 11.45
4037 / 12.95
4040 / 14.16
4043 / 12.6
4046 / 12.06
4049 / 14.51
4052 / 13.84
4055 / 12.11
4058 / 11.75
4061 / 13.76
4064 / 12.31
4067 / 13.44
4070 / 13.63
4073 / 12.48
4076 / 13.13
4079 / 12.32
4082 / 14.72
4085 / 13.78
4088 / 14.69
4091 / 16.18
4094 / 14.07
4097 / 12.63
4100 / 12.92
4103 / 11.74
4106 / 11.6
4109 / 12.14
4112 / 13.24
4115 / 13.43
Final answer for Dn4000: 1.7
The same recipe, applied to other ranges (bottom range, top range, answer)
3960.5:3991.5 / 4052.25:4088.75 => 1.62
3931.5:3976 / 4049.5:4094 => 2.04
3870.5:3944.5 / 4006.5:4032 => 1.66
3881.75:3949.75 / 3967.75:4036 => 1.41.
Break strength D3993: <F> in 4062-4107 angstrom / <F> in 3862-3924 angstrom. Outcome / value 1.4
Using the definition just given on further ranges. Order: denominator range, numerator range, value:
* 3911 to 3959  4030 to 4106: 1.58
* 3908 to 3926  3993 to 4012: 1.24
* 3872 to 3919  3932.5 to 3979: 0.78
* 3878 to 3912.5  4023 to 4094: 1.44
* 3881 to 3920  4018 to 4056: 1.35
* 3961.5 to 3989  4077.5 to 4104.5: 1.67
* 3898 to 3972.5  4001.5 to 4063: 1.59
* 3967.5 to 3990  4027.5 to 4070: 1.44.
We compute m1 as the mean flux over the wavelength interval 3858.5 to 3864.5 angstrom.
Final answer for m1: 8.44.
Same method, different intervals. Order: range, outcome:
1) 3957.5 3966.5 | 7.59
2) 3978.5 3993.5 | 11.1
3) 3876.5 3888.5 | 7.47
